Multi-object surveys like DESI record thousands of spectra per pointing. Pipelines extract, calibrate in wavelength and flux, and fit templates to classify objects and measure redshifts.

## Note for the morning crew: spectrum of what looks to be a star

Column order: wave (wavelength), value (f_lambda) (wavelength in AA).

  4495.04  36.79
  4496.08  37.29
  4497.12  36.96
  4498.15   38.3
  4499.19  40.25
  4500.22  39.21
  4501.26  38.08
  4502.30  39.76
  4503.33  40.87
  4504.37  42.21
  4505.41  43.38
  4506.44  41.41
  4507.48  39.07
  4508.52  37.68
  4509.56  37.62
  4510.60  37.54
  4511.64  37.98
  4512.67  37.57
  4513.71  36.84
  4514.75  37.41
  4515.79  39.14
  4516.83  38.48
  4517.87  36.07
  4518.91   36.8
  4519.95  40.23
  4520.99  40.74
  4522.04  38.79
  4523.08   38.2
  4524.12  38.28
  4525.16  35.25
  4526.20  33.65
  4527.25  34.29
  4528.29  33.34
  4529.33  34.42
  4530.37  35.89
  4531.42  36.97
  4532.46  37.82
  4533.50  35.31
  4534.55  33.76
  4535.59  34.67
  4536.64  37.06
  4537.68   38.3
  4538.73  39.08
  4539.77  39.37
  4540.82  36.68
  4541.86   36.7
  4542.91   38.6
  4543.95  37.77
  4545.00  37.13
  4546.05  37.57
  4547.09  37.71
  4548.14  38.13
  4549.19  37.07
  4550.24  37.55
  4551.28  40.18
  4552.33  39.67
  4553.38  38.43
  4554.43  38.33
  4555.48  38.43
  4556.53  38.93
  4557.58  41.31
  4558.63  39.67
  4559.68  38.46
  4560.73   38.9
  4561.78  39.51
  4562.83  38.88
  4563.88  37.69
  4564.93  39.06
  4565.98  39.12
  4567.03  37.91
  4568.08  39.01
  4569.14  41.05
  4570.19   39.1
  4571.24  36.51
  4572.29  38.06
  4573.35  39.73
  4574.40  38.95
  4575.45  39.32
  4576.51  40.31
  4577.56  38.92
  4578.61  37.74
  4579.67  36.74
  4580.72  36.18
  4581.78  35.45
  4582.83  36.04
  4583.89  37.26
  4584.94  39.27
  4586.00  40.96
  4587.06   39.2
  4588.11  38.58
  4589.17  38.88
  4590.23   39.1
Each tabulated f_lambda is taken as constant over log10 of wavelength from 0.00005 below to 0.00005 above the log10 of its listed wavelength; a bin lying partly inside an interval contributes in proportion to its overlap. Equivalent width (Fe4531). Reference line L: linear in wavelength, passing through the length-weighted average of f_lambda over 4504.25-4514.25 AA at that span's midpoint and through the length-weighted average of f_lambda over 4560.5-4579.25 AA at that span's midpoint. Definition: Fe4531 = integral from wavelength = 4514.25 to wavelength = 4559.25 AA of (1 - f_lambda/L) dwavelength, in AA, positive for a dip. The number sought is 1.7 AA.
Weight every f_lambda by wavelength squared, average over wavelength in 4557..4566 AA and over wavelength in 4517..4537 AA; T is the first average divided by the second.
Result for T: 1.09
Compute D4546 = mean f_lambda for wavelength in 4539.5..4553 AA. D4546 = 38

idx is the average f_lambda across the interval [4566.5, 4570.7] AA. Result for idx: 39.2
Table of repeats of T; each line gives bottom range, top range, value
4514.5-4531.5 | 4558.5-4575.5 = 1.07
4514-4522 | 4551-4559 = 1.04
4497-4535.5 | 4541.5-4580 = 1.04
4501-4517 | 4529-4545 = 0.95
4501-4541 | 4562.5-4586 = 1.04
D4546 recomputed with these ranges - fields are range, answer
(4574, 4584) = 37.7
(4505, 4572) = 37.9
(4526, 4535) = 35.1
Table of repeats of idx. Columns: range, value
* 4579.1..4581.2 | 36.5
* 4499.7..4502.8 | 39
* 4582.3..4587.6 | 38.6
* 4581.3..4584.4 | 36.3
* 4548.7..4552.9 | 38.6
